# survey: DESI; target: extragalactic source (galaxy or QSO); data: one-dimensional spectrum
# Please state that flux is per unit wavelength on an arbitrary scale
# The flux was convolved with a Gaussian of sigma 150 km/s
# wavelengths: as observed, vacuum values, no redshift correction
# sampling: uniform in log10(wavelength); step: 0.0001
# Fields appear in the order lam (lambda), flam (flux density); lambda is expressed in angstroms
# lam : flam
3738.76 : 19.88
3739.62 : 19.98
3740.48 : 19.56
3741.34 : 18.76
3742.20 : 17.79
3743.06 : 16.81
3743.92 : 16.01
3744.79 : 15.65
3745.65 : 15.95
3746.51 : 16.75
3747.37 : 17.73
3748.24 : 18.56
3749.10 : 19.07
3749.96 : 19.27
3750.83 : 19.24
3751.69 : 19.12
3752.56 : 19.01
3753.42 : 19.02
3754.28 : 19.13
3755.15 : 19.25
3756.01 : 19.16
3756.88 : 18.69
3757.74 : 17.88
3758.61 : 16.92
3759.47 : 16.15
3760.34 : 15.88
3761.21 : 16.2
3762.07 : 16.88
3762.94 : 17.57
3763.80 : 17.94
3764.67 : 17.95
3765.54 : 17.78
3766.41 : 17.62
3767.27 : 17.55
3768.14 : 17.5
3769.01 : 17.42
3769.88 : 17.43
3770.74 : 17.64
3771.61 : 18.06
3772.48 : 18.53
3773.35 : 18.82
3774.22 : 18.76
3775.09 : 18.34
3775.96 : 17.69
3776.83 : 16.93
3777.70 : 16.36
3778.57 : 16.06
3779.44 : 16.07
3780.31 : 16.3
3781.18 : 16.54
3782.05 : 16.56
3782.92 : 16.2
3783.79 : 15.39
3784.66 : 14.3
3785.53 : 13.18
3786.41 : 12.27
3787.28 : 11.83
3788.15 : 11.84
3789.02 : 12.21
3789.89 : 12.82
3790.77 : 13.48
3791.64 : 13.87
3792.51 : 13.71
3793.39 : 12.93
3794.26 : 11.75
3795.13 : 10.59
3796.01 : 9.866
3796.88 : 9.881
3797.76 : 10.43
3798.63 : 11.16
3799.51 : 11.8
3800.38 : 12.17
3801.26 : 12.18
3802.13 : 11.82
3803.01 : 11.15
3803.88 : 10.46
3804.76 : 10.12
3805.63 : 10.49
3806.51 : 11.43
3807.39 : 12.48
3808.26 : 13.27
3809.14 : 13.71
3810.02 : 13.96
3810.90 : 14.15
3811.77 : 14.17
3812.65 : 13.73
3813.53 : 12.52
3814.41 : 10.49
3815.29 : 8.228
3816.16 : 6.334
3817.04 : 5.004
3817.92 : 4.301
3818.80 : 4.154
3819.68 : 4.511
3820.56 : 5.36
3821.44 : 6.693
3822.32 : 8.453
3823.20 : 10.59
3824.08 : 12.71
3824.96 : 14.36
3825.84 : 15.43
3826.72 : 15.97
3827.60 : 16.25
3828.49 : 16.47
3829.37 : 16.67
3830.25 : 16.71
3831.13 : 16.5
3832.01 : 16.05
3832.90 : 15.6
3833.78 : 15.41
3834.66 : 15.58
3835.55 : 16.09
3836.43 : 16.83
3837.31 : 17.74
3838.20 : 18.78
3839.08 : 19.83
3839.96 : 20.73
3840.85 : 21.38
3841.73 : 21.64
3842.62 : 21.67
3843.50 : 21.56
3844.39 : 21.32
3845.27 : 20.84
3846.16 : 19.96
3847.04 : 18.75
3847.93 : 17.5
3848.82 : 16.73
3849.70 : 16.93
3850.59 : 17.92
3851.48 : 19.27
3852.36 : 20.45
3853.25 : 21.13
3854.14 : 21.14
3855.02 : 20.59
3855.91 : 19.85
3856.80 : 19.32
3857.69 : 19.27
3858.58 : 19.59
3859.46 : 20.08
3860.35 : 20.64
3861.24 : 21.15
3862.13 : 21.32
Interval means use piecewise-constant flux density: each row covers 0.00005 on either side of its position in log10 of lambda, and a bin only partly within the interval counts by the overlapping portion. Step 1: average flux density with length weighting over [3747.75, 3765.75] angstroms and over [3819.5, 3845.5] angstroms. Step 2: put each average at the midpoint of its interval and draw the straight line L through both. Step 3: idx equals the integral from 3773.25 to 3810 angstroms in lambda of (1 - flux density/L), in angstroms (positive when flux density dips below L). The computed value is 8.0 angstroms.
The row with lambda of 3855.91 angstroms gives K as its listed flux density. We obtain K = 19.85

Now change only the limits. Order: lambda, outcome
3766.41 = 17.62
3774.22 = 18.76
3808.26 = 13.27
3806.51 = 11.43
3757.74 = 17.88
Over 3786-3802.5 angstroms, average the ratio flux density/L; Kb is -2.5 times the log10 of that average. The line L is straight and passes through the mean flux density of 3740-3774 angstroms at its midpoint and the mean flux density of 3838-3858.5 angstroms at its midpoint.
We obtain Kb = 0.49 mag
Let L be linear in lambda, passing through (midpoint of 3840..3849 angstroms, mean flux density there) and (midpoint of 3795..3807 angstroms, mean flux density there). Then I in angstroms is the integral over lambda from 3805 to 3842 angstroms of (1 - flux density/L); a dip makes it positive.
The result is 6.0 angstroms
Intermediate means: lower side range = 11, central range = 13.3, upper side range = 20.2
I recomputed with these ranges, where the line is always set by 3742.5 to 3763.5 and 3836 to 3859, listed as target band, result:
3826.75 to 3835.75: 1.5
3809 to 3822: 6.8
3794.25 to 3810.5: 6.3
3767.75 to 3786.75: 1.6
